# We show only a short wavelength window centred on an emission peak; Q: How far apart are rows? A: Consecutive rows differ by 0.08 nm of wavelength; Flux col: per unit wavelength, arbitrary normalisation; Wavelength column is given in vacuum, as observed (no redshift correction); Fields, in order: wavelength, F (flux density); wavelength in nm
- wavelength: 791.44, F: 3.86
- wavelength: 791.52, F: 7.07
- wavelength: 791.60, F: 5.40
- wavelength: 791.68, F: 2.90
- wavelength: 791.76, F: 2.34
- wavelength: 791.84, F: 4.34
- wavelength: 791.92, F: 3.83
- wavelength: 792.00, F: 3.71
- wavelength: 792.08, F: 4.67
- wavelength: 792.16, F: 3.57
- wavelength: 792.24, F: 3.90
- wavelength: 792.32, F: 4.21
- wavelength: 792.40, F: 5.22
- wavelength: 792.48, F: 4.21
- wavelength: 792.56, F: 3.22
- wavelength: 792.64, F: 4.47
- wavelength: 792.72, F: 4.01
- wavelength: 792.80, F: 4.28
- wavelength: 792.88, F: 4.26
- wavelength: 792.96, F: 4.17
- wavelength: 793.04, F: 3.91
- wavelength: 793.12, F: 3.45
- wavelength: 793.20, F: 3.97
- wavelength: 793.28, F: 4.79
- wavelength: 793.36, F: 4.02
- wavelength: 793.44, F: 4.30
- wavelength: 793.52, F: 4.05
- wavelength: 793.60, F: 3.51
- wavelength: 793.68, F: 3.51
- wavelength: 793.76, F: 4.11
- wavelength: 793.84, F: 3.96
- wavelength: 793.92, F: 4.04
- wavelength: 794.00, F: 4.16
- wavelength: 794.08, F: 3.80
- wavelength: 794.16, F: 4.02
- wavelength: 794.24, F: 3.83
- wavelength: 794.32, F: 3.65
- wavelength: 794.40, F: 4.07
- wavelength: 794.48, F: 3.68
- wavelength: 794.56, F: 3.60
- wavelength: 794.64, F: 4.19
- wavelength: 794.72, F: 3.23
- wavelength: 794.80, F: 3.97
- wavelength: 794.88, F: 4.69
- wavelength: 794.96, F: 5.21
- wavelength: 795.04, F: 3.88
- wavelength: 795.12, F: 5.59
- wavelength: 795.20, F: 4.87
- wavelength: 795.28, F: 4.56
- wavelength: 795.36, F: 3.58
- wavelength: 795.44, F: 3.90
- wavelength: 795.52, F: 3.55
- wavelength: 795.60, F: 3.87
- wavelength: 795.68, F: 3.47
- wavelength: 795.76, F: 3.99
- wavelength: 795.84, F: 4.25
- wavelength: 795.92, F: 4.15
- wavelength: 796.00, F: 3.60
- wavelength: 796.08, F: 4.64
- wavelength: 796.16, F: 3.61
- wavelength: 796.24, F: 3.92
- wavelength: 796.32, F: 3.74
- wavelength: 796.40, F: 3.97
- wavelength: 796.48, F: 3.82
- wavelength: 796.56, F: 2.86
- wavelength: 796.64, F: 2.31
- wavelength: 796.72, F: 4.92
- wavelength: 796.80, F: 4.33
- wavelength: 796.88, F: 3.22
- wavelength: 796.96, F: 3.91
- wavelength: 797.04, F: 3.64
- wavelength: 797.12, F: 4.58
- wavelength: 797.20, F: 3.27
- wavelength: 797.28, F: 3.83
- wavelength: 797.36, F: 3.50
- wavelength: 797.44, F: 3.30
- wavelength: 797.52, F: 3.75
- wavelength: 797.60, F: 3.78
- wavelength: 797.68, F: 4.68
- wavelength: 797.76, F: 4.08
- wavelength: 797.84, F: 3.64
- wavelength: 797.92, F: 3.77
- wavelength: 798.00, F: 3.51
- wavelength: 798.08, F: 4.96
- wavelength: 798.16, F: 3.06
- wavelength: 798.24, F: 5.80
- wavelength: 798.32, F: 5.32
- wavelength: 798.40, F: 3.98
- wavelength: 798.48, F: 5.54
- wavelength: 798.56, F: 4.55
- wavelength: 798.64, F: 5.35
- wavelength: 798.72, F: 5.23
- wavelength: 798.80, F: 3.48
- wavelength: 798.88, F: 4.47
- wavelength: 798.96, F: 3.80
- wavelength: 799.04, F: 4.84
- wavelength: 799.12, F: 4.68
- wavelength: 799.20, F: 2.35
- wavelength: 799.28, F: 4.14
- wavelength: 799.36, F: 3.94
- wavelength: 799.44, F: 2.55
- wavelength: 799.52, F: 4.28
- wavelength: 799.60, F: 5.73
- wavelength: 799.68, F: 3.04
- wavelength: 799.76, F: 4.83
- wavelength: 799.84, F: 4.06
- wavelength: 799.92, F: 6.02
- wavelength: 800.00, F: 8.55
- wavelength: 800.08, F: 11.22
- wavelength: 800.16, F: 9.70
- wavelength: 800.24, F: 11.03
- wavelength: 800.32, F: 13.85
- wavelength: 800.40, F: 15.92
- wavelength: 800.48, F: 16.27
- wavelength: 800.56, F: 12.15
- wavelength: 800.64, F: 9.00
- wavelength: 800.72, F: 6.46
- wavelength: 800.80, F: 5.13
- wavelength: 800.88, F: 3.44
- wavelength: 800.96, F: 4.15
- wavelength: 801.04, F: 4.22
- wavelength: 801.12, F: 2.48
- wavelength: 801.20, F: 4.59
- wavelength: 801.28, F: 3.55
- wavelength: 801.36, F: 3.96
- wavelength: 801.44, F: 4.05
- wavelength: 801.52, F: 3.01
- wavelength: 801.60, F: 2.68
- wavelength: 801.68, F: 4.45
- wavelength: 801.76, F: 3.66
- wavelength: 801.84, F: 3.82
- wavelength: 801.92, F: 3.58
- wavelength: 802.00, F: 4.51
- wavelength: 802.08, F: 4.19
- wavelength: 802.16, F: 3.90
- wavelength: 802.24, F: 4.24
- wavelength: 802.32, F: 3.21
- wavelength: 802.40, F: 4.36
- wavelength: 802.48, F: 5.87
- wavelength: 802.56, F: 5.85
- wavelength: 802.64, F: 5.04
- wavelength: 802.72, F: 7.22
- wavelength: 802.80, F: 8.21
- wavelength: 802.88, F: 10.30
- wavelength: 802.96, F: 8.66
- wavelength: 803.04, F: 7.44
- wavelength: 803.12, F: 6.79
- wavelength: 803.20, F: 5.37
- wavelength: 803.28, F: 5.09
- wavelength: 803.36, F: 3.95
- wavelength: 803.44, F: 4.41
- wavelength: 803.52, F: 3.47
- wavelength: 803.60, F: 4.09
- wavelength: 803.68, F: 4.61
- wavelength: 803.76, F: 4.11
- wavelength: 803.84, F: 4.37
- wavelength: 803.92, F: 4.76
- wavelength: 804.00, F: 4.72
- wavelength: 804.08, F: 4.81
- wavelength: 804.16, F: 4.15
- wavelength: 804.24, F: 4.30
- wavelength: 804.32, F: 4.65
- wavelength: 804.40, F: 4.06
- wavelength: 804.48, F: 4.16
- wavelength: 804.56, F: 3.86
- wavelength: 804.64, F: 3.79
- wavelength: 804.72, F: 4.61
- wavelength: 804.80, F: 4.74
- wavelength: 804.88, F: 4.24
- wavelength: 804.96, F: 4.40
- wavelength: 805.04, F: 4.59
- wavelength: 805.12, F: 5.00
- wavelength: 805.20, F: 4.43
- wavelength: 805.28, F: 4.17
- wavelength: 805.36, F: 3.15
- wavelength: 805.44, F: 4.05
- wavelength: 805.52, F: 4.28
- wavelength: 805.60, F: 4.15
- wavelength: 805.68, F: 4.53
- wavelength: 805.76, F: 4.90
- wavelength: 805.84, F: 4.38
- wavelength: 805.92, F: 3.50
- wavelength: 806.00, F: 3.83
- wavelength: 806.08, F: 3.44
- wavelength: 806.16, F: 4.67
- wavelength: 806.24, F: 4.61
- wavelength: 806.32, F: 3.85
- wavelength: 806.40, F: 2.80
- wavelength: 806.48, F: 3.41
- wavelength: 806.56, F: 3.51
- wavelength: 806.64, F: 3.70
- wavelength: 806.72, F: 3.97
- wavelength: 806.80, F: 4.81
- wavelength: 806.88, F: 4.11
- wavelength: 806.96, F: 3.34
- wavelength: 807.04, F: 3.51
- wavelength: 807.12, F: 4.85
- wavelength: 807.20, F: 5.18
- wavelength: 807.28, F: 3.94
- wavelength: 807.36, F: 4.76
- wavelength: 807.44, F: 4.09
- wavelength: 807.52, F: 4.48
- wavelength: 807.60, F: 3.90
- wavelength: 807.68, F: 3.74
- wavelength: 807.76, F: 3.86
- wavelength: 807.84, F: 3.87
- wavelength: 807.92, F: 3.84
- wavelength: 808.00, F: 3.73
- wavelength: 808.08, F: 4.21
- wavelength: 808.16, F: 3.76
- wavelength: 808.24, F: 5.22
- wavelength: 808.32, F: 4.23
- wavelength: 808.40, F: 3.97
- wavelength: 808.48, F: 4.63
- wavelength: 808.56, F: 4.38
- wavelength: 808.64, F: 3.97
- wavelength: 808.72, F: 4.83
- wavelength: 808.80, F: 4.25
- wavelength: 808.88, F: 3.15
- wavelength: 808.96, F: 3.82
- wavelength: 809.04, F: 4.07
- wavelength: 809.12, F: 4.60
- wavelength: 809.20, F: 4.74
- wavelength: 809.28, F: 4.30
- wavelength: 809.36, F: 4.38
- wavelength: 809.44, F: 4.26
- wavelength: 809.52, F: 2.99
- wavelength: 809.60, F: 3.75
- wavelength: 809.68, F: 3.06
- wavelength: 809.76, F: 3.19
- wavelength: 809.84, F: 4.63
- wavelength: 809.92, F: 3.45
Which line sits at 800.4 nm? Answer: H-alpha 6563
